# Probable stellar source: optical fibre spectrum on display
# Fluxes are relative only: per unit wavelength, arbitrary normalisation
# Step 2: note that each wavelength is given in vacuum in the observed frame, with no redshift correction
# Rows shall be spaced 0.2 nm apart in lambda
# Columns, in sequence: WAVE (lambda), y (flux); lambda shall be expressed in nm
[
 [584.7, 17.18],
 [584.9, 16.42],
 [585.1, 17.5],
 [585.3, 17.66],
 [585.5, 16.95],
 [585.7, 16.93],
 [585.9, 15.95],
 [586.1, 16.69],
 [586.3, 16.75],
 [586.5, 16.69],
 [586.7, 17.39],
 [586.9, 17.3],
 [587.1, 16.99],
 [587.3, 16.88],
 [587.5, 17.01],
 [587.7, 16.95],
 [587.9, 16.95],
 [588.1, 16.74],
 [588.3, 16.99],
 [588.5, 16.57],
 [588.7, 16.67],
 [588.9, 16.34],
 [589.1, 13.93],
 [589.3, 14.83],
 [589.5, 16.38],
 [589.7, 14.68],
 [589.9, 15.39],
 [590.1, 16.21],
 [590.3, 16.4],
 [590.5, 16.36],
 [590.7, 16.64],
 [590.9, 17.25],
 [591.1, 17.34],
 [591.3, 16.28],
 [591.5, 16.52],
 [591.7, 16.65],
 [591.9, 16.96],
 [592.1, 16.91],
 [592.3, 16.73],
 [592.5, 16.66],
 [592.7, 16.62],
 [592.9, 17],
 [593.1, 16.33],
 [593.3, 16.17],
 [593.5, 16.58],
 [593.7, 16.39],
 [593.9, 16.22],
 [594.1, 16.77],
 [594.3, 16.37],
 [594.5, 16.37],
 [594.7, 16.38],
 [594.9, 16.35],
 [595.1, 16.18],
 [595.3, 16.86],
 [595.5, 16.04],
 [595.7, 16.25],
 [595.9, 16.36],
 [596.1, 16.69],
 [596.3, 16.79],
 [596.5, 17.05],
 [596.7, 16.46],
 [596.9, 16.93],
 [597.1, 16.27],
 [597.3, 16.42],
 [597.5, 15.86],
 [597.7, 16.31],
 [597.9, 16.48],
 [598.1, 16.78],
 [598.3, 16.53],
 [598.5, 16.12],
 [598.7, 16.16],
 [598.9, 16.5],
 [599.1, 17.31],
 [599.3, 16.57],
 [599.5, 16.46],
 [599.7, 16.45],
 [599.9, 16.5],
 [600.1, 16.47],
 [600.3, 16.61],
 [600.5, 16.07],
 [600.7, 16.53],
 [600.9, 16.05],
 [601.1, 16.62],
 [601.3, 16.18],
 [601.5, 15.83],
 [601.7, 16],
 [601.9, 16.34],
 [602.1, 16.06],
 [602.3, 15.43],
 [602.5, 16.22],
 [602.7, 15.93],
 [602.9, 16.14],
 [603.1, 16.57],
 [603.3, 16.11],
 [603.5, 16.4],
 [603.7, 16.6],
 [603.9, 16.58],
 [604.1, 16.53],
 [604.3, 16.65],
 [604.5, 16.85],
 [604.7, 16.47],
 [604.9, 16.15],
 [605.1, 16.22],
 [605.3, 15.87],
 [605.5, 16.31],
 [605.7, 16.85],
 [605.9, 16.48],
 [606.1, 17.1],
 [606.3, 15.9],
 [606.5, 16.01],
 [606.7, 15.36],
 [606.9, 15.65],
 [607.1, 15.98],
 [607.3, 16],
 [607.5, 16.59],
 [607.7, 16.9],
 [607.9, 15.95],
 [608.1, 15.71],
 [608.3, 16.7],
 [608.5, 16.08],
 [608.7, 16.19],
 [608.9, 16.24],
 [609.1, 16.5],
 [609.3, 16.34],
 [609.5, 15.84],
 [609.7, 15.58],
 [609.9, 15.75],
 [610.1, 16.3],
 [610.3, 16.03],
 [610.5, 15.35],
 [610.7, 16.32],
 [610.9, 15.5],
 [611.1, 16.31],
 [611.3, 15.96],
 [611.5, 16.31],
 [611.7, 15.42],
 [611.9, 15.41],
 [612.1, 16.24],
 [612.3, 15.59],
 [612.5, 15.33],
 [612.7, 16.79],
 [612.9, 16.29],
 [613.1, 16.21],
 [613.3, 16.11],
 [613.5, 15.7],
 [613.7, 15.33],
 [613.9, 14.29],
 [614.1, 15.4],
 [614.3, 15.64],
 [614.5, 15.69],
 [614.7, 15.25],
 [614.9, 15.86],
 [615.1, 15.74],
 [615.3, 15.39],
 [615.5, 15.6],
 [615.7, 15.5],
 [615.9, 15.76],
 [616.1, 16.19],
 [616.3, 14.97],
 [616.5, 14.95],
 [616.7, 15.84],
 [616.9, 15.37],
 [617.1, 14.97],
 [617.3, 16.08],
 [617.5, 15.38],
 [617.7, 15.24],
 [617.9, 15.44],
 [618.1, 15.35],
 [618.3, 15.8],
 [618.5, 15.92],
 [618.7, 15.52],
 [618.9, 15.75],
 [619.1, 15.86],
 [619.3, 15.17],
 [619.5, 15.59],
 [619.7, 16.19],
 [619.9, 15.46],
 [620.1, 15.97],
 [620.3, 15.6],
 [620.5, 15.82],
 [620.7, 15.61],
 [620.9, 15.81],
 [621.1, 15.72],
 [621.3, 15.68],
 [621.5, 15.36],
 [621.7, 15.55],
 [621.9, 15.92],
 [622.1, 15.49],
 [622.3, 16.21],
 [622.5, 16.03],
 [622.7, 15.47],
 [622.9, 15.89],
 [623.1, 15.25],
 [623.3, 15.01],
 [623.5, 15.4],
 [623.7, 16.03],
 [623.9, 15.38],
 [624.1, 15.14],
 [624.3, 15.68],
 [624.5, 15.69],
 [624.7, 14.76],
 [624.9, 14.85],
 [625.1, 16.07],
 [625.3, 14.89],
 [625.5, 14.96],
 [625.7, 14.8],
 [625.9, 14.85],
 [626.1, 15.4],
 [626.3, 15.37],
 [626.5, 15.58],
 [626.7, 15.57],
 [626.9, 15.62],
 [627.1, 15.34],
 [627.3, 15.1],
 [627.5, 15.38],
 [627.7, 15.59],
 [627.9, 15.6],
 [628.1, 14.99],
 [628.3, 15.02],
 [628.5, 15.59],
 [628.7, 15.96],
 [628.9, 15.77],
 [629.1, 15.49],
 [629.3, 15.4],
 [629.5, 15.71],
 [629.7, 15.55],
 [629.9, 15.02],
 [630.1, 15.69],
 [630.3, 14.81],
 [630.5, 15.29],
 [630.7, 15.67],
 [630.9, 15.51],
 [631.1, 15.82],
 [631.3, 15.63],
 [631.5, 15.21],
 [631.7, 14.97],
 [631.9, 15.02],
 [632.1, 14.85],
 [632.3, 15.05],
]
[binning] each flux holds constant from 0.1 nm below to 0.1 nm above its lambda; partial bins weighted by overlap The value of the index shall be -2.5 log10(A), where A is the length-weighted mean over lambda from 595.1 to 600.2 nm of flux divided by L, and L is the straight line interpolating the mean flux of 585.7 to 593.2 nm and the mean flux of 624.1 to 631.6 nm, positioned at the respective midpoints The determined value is -0.01 mag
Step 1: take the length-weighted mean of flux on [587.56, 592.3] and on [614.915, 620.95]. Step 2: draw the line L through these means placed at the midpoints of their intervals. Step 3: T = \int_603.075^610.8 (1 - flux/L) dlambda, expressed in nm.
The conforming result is -0.16 nm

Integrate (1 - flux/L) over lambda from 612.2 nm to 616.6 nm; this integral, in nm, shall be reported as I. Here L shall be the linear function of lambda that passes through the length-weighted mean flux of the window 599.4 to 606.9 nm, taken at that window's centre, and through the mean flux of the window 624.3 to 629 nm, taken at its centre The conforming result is 0.06 nm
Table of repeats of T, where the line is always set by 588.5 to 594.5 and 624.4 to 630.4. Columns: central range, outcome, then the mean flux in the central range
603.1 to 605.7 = -0.071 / 16.4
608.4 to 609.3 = -0.023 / 16.3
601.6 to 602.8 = 0.003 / 16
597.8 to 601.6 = -0.076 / 16.4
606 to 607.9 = -0.029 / 16.2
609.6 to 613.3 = -0.034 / 15.9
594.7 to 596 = -0.009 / 16.3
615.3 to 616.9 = 0.014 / 15.5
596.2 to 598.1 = -0.040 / 16.5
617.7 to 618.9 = 0.001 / 15.6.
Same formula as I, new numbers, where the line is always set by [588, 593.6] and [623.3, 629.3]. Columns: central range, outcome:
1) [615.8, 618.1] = 0.024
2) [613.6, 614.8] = 0.034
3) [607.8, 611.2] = -0.043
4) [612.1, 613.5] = -0.026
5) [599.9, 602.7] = -0.021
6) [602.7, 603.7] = -0.018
